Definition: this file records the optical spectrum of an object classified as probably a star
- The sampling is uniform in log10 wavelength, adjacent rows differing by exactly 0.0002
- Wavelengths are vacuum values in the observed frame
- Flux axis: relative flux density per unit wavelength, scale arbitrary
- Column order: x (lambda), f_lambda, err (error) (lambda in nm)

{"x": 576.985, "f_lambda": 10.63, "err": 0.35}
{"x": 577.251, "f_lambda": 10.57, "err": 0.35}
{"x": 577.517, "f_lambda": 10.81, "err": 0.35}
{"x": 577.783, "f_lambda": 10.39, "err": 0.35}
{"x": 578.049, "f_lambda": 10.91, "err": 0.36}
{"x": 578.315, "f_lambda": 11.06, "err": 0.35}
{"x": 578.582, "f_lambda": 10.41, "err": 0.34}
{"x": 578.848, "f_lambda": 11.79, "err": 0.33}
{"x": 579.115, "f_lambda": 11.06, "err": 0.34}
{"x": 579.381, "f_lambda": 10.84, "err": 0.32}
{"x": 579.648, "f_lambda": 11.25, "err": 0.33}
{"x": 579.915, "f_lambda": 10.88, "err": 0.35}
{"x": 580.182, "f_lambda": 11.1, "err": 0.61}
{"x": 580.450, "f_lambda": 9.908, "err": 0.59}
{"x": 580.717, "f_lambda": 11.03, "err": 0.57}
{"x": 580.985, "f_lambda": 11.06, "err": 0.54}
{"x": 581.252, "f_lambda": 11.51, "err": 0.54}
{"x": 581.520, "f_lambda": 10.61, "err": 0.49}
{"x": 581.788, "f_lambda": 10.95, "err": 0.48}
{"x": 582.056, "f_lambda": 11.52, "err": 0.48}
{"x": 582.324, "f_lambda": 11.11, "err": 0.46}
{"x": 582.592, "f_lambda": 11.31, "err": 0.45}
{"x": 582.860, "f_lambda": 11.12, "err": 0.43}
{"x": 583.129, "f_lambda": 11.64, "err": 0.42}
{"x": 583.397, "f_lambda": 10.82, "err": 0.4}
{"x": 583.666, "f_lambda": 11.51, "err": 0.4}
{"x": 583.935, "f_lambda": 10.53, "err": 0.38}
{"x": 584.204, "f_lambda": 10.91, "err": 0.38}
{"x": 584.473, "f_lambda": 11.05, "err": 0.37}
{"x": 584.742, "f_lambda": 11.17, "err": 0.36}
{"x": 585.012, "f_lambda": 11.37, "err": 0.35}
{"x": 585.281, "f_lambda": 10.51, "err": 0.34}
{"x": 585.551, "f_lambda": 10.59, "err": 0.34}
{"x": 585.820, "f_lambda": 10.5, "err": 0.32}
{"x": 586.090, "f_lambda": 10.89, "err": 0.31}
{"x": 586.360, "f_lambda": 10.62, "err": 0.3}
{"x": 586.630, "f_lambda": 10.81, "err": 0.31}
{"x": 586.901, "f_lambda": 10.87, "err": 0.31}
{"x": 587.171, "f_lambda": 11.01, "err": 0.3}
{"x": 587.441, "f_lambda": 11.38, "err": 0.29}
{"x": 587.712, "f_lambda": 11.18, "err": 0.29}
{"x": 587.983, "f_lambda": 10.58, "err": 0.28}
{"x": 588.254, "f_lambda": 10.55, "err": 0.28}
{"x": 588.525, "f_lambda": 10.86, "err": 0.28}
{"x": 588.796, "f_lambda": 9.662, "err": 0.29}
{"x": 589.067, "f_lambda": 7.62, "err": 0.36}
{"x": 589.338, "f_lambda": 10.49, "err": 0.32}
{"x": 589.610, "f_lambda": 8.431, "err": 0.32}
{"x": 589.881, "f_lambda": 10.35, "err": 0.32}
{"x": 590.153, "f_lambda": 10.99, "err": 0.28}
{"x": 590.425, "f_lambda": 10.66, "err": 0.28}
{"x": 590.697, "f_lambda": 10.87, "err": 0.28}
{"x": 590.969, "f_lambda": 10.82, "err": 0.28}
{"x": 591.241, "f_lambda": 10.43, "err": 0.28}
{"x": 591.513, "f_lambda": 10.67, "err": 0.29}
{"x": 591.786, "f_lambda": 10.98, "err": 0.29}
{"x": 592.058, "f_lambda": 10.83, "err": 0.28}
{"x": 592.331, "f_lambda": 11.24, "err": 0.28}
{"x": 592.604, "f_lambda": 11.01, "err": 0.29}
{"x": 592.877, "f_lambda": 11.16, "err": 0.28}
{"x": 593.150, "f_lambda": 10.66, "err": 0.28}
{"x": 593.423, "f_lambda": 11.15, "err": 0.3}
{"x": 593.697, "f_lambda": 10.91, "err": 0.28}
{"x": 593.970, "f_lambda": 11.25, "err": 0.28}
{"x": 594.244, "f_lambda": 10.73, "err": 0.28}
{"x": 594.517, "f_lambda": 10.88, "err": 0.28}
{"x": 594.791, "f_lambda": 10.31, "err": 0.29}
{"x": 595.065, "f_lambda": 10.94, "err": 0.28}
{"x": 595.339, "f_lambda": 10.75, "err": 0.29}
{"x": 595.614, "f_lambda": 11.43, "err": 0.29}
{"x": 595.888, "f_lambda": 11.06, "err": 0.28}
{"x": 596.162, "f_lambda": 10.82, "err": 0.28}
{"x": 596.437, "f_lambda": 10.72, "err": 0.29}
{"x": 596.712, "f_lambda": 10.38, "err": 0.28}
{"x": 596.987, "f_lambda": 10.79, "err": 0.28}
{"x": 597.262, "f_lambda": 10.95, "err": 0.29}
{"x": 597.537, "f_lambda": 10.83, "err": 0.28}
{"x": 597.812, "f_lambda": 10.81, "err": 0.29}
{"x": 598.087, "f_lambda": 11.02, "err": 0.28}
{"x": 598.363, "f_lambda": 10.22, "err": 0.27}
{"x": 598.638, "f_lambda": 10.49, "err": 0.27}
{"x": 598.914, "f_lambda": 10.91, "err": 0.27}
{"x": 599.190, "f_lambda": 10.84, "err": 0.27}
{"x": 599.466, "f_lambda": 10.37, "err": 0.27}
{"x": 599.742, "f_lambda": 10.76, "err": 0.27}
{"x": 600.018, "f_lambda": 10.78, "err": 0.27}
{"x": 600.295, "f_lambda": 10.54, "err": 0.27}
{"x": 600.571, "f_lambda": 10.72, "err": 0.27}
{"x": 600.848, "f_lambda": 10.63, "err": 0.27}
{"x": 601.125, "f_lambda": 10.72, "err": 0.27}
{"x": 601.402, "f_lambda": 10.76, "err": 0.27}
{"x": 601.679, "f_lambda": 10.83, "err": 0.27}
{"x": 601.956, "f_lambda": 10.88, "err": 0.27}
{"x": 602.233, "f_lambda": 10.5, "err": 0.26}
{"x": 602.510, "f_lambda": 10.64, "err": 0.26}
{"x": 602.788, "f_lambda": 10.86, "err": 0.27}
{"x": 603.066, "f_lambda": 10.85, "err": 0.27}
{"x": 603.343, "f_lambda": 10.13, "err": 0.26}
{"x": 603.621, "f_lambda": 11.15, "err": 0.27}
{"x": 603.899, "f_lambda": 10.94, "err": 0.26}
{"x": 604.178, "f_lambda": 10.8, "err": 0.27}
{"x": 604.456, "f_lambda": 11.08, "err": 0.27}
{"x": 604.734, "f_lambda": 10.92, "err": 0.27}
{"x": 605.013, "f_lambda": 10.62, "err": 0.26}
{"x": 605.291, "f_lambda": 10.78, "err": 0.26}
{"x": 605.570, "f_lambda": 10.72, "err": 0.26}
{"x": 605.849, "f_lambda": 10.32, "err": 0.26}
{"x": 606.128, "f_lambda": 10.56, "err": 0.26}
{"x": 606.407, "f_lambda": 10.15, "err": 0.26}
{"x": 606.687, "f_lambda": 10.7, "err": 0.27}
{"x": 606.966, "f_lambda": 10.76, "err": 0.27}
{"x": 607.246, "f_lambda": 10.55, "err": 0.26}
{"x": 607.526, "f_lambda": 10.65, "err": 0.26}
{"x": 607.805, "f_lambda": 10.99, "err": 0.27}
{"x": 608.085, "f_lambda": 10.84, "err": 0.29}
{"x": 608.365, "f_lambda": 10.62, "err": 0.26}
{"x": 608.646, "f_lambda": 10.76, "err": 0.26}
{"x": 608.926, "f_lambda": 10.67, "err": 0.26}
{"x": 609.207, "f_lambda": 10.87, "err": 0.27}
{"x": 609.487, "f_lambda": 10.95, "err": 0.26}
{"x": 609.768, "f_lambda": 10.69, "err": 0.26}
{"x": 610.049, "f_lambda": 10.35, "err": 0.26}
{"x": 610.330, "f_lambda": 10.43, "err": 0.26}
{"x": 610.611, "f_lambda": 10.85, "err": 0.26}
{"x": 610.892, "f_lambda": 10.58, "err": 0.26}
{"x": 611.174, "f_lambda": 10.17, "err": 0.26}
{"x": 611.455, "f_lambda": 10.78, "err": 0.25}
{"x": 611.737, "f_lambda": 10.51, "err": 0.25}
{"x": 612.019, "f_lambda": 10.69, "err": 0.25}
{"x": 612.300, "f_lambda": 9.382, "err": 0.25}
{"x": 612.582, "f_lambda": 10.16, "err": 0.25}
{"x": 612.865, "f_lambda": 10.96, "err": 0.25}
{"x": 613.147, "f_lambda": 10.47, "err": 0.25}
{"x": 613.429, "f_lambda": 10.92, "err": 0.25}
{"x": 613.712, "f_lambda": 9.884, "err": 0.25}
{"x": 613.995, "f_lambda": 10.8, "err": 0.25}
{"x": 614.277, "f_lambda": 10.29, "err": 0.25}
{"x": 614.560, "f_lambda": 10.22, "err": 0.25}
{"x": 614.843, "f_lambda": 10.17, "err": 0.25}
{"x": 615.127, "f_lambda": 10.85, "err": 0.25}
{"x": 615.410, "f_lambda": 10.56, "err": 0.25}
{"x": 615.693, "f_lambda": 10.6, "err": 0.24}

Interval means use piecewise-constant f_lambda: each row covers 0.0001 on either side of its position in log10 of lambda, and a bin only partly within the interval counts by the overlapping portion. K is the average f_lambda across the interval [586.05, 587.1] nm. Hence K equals 10.8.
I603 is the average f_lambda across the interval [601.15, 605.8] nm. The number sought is 10.8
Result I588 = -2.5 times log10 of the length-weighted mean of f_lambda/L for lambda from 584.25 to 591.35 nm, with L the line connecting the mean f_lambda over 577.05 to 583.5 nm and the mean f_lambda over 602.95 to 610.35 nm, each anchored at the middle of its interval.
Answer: 0.04 mag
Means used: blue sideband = 11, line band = 10.6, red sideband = 10.7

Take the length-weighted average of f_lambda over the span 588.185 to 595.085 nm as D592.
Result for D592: 10.6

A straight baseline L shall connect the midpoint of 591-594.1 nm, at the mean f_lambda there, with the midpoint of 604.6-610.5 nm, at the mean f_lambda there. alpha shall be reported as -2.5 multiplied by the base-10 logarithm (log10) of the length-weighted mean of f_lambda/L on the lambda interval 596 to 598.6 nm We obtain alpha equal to 0.01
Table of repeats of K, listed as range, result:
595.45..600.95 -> 10.8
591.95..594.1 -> 11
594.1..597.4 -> 10.8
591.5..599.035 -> 10.9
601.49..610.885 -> 10.7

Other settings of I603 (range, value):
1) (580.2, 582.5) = 11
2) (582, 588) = 11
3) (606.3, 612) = 10.6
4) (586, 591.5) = 10.5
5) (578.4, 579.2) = 11.1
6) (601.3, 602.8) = 10.7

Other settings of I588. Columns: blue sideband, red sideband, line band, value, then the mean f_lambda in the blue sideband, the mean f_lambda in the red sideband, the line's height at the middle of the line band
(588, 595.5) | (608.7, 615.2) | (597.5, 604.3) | -0.018 mag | 10.6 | 10.5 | 10.5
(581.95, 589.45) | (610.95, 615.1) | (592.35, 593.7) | -0.032 mag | 10.8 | 10.4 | 10.7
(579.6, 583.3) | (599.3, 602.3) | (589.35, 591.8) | 0.045 mag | 11.1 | 10.7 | 10.9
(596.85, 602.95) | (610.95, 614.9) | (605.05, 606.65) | 0.005 mag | 10.7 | 10.4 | 10.6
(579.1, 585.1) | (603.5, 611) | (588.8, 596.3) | 0.028 mag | 11.1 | 10.7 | 10.9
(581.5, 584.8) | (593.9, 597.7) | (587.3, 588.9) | 0.028 mag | 11.1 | 10.8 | 11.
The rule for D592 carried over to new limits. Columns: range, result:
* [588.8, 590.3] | 9.59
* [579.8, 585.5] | 11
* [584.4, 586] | 10.9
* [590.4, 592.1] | 10.8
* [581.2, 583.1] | 11.2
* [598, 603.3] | 10.7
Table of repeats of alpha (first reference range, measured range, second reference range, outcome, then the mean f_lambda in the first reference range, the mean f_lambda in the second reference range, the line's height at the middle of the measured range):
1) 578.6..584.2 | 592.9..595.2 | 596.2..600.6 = -0.01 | 11.1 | 10.7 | 10.8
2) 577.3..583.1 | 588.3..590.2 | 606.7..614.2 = 0.12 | 11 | 10.6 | 10.9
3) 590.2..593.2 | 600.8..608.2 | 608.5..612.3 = 0.00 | 10.9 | 10.6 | 10.7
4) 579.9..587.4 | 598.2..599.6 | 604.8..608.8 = 0.02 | 11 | 10.6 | 10.8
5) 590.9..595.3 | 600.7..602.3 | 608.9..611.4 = 0.00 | 10.9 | 10.6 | 10.7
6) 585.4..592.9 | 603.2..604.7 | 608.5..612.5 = -0.03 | 10.6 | 10.5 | 10.5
